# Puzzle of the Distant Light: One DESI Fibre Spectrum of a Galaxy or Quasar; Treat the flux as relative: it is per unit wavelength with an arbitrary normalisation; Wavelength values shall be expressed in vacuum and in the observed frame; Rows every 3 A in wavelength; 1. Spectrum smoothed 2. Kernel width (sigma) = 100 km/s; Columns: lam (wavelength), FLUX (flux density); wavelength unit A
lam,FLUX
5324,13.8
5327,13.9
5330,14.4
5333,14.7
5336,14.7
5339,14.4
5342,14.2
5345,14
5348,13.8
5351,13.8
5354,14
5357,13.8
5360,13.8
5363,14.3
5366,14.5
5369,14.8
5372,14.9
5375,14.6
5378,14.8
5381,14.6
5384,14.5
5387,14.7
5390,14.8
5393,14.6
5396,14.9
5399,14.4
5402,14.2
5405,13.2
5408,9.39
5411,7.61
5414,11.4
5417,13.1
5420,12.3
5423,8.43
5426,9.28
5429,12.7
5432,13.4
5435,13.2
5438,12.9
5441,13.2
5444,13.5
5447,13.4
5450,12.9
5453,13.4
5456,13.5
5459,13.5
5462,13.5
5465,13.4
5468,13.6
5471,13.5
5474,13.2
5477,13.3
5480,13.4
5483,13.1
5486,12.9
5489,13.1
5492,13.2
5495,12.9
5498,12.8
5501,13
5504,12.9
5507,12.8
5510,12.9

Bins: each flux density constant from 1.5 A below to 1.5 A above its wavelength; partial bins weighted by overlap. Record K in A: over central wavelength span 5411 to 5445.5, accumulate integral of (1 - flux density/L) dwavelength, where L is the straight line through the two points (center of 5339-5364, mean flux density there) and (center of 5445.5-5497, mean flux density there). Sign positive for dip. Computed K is 4.1 A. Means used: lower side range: 14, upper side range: 13.3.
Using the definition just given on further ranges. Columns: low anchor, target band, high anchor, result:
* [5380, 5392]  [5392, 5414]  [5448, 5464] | 2.9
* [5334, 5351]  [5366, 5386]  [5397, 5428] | -2.8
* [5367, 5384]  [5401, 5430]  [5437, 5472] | 6.1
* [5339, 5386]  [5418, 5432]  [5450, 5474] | 2.7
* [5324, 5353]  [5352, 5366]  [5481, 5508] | 0.0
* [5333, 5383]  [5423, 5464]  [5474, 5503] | 2.2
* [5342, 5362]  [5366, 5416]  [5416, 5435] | -3.5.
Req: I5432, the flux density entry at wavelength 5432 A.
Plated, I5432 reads 13.4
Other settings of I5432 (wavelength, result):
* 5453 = 13.4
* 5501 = 13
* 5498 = 12.8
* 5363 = 14.3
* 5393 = 14.6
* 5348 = 13.8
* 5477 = 13.3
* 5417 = 13.1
